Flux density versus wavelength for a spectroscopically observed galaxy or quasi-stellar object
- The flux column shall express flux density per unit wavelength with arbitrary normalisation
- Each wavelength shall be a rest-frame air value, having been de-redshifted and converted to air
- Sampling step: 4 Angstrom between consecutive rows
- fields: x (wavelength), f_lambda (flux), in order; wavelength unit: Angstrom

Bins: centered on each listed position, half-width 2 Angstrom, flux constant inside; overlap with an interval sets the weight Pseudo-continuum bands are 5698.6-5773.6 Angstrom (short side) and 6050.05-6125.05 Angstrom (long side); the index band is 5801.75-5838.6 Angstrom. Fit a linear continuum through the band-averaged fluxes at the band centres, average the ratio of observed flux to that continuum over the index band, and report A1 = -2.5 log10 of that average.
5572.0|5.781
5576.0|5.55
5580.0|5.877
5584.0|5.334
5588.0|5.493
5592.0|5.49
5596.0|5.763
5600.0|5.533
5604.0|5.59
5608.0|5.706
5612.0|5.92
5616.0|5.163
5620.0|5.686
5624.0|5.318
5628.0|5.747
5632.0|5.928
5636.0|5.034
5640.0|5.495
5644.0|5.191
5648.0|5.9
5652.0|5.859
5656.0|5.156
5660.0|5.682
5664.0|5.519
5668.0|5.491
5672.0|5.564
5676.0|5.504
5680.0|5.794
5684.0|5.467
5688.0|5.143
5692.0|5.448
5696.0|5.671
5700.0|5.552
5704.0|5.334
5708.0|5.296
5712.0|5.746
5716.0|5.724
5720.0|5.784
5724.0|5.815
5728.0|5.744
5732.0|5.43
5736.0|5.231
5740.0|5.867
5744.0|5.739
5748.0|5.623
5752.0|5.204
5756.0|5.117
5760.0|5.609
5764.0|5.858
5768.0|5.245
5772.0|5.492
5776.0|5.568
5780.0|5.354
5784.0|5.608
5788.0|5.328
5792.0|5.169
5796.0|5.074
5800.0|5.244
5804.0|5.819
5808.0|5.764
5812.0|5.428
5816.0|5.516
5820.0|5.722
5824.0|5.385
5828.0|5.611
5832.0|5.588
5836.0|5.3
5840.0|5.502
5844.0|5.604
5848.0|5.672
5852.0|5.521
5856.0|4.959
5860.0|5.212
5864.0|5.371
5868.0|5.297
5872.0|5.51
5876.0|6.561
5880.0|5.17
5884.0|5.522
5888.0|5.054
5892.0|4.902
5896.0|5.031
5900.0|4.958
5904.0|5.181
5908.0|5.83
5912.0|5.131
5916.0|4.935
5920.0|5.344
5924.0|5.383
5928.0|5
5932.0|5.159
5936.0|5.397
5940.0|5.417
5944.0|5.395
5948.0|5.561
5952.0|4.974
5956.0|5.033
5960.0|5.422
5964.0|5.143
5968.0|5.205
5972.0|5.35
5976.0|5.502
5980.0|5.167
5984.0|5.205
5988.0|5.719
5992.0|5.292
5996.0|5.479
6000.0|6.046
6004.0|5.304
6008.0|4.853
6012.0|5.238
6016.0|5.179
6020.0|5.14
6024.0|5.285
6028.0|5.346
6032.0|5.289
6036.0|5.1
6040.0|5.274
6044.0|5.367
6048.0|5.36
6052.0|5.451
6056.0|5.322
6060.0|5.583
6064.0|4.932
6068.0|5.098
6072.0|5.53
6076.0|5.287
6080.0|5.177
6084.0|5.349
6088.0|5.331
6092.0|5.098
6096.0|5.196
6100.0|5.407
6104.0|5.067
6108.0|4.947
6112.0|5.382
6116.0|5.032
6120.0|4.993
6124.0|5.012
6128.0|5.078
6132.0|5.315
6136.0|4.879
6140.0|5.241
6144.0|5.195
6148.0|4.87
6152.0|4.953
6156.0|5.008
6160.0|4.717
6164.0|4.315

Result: -0.019 mag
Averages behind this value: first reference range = 5.55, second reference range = 5.22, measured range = 5.57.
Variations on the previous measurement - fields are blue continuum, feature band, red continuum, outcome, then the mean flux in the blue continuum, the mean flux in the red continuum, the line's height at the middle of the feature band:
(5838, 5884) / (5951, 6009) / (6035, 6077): 0.010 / 5.49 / 5.31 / 5.38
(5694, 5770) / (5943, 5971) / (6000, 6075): 0.022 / 5.56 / 5.28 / 5.35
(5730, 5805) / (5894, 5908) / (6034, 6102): 0.043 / 5.45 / 5.29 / 5.38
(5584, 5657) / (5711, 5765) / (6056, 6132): -0.026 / 5.55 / 5.2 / 5.47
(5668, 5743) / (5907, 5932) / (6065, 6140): 0.023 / 5.56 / 5.18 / 5.35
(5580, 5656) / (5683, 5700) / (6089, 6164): 0.009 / 5.56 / 5.06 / 5.49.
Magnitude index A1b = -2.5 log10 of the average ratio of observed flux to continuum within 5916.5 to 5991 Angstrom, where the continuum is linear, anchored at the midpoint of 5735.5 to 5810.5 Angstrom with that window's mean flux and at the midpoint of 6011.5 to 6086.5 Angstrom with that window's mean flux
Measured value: 0.01 mag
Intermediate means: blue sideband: 5.47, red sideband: 5.28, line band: 5.29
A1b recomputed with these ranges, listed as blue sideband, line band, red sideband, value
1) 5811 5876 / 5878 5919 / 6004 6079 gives 0.05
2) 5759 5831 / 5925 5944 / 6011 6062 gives 0.02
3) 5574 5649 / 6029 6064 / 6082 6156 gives -0.03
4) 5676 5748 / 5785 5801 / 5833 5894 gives 0.05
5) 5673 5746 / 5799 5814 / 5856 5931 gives -0.03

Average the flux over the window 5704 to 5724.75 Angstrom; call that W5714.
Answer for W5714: 5.63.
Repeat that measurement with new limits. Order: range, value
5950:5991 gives 5.27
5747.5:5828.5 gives 5.46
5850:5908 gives 5.32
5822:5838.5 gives 5.47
